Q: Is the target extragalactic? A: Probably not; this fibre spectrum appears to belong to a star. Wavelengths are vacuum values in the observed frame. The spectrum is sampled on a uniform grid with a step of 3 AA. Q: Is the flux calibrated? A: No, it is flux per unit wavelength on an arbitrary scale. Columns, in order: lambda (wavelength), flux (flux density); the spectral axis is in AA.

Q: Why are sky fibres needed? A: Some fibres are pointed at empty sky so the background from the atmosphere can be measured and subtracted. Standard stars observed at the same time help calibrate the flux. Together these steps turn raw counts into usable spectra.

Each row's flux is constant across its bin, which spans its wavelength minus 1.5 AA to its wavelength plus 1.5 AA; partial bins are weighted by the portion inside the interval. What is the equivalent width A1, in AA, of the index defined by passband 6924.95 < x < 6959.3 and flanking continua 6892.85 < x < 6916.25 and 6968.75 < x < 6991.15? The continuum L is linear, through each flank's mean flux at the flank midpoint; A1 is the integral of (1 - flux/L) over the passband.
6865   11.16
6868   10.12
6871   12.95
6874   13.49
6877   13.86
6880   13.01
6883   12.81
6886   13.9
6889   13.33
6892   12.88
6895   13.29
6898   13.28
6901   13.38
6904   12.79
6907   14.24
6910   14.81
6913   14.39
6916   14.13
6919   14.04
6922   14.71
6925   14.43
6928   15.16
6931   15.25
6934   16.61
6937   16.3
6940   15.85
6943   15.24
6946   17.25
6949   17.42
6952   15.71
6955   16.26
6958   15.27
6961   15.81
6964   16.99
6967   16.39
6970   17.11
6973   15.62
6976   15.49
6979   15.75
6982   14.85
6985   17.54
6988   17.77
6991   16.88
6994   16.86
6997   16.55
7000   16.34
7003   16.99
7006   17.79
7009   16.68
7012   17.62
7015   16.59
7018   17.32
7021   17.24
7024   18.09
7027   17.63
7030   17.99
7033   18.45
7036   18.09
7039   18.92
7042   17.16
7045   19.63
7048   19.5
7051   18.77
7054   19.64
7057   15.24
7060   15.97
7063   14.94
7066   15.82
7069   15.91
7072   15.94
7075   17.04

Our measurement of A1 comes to -2.12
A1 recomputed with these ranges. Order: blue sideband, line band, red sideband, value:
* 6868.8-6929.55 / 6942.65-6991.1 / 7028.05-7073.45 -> -3.0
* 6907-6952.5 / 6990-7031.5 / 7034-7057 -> 1.0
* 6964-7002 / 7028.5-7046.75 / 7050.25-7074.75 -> -2.1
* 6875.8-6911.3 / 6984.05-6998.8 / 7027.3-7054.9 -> -0.2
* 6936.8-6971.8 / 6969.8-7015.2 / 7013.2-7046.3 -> 1.3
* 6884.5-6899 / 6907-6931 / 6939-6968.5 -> 0.1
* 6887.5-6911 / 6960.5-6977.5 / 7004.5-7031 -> -0.5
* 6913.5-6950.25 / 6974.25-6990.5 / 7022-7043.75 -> 0.5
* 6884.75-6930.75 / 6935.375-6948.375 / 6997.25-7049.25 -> -1.0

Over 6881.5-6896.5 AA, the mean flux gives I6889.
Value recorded 13.2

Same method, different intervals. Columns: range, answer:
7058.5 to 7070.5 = 15.7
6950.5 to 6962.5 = 15.8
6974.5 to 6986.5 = 15.9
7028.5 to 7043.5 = 18.1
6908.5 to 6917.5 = 14.4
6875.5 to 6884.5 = 13.2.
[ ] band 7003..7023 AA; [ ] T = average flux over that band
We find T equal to 17.2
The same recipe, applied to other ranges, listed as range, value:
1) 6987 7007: 17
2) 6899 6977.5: 15.4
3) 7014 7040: 17.8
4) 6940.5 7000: 16.3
